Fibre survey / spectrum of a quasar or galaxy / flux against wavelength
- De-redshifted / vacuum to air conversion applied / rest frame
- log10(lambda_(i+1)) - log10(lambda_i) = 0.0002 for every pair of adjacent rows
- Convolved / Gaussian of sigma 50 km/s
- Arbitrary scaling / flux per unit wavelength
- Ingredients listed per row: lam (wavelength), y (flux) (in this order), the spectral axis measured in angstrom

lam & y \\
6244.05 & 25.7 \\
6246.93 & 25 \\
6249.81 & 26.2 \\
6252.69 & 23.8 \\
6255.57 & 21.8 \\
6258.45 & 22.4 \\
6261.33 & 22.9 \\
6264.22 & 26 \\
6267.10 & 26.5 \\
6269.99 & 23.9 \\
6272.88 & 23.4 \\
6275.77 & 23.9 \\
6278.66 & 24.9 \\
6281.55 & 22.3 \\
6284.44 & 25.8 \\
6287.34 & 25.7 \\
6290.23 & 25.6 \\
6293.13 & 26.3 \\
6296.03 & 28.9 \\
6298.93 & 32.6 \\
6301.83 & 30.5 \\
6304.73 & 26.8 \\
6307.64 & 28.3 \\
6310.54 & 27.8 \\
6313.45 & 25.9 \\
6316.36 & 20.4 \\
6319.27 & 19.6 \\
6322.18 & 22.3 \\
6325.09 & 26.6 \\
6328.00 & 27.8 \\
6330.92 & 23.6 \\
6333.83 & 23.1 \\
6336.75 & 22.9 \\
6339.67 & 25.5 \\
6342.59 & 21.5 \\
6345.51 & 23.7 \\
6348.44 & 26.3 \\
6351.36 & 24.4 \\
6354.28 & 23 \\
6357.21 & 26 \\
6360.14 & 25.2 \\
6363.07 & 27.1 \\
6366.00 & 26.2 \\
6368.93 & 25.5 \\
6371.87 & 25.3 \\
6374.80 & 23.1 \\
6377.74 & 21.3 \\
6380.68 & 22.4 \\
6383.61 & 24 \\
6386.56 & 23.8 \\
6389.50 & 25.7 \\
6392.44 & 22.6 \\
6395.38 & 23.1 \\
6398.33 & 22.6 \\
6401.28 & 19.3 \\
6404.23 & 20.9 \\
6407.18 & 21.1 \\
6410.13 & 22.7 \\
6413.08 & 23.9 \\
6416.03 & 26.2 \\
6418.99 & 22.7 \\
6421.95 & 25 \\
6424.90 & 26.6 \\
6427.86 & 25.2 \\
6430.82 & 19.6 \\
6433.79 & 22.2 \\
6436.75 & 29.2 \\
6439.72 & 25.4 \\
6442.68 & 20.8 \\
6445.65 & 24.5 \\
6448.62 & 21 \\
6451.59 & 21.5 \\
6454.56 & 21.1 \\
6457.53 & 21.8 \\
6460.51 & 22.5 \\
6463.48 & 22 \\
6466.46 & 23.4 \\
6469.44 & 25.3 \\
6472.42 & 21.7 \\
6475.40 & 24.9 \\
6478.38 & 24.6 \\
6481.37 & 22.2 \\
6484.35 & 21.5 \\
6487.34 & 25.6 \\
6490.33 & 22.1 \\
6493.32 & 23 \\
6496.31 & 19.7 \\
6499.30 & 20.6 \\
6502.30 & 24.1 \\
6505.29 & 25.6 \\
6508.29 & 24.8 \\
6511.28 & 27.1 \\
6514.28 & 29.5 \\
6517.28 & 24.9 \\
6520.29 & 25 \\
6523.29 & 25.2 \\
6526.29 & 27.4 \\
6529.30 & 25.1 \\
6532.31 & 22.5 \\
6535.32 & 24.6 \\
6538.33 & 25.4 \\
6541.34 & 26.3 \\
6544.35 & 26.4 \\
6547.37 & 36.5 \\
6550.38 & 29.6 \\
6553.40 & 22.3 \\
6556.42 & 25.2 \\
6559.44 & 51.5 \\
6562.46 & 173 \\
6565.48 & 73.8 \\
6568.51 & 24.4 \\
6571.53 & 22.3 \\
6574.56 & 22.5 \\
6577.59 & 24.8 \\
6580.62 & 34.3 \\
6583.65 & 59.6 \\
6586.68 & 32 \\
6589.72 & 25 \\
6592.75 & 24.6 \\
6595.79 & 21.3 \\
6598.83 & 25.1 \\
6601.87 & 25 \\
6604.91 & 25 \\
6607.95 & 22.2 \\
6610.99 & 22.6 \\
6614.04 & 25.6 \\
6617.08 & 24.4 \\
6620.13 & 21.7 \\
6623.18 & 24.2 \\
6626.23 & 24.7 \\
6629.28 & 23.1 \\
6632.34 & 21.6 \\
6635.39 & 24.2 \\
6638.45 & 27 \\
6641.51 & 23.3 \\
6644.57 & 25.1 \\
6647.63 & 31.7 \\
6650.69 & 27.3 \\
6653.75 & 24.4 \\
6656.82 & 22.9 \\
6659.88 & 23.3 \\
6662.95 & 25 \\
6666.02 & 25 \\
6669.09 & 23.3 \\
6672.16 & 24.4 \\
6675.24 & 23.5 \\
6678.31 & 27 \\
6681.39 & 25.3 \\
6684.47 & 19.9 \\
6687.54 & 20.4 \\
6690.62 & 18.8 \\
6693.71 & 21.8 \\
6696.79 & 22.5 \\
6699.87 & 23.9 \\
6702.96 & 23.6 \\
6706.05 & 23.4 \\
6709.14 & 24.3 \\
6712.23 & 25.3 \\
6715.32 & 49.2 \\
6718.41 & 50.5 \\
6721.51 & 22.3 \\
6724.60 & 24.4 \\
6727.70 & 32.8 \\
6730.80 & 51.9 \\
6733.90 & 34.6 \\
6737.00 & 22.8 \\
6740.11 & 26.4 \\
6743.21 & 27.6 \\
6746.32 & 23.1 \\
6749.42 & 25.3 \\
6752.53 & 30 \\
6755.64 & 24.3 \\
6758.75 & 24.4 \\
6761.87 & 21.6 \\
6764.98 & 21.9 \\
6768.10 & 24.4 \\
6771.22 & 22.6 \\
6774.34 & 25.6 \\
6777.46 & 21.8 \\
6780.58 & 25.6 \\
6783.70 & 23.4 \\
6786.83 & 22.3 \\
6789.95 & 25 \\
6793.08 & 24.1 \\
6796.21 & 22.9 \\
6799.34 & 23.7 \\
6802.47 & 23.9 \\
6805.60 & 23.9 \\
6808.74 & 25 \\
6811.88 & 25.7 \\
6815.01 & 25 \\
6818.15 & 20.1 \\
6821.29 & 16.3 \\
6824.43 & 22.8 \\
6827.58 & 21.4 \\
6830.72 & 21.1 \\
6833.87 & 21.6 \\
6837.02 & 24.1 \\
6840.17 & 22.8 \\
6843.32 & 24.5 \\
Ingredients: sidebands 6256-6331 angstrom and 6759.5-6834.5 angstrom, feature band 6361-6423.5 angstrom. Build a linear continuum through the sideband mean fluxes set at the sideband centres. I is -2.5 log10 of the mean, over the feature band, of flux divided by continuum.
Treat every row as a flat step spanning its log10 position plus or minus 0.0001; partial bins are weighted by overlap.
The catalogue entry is 0.06 mag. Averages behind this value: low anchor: 25.4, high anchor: 23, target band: 23.6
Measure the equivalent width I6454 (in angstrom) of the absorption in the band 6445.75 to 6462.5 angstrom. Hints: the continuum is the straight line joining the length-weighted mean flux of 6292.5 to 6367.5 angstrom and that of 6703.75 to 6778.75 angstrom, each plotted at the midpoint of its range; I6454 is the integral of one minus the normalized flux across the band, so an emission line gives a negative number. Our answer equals 2.86 angstrom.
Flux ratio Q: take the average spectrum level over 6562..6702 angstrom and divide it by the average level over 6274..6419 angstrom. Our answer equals 1.15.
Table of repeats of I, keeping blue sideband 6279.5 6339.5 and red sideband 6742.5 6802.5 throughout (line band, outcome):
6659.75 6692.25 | 0.054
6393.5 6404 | 0.173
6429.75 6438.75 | 0.057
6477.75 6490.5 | 0.083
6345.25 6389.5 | 0.039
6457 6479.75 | 0.080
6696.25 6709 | 0.038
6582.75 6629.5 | -0.069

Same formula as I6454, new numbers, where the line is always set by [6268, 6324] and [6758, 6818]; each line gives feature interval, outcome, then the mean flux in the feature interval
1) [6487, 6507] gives 1.6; 22.8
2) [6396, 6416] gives 2.4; 22.1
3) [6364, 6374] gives -0.1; 25.6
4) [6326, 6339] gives 0.5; 24.5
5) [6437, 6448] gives 0.4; 24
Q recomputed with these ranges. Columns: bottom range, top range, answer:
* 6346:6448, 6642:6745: 1.13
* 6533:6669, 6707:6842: 0.84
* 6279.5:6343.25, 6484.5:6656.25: 1.16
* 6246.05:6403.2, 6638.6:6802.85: 1.05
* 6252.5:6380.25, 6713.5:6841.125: 1.05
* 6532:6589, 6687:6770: 0.69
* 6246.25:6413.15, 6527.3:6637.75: 1.32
